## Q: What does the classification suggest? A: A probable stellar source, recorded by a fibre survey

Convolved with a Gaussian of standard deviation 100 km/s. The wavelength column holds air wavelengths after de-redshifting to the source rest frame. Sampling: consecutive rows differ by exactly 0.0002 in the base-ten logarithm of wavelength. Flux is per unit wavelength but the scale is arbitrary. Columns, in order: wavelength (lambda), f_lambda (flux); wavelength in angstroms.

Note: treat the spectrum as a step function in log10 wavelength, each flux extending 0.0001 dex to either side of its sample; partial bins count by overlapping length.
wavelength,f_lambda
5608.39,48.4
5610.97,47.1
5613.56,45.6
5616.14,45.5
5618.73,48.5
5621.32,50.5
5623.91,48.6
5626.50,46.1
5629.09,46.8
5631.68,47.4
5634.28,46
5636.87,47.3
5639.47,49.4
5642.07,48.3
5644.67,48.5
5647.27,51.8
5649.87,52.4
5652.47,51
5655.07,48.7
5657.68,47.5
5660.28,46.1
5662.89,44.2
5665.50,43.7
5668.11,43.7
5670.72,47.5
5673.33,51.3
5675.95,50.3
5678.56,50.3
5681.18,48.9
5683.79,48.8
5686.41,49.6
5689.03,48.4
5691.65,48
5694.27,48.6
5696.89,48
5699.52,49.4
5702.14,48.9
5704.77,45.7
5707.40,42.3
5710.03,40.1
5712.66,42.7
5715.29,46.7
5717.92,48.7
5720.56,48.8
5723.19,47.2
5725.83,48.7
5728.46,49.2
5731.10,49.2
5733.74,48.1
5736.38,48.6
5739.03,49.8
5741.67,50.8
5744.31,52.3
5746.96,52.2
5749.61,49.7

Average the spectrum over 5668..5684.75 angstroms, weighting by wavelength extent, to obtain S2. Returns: 49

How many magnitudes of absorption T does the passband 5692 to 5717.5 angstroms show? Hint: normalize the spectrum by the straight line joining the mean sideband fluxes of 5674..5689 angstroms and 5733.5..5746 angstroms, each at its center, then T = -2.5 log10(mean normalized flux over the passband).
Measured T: 0.09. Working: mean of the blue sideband 49.5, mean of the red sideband 50.1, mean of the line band 46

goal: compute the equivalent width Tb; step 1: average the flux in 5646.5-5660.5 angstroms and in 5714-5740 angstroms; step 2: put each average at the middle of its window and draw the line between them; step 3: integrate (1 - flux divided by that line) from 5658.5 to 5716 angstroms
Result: 2.6 angstroms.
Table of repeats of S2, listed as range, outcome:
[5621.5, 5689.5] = 48.2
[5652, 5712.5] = 47.3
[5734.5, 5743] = 49.6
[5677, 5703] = 48.9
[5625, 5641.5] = 47.2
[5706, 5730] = 46.1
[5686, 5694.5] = 48.6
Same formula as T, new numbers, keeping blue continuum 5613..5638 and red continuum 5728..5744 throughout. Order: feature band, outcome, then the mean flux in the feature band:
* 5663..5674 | 0.05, 46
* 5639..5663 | -0.03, 49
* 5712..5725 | 0.05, 47.1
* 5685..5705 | 0.00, 48.5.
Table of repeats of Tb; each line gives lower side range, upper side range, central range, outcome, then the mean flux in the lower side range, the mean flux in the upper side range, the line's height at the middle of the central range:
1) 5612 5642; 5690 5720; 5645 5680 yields -1.0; 47.4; 46.4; 47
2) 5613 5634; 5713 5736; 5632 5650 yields -0.5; 47.4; 48.1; 47.5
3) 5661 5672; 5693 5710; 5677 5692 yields -1.1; 44.8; 46.6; 45.7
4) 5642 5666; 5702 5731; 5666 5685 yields -0.3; 48.4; 46.3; 47.7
